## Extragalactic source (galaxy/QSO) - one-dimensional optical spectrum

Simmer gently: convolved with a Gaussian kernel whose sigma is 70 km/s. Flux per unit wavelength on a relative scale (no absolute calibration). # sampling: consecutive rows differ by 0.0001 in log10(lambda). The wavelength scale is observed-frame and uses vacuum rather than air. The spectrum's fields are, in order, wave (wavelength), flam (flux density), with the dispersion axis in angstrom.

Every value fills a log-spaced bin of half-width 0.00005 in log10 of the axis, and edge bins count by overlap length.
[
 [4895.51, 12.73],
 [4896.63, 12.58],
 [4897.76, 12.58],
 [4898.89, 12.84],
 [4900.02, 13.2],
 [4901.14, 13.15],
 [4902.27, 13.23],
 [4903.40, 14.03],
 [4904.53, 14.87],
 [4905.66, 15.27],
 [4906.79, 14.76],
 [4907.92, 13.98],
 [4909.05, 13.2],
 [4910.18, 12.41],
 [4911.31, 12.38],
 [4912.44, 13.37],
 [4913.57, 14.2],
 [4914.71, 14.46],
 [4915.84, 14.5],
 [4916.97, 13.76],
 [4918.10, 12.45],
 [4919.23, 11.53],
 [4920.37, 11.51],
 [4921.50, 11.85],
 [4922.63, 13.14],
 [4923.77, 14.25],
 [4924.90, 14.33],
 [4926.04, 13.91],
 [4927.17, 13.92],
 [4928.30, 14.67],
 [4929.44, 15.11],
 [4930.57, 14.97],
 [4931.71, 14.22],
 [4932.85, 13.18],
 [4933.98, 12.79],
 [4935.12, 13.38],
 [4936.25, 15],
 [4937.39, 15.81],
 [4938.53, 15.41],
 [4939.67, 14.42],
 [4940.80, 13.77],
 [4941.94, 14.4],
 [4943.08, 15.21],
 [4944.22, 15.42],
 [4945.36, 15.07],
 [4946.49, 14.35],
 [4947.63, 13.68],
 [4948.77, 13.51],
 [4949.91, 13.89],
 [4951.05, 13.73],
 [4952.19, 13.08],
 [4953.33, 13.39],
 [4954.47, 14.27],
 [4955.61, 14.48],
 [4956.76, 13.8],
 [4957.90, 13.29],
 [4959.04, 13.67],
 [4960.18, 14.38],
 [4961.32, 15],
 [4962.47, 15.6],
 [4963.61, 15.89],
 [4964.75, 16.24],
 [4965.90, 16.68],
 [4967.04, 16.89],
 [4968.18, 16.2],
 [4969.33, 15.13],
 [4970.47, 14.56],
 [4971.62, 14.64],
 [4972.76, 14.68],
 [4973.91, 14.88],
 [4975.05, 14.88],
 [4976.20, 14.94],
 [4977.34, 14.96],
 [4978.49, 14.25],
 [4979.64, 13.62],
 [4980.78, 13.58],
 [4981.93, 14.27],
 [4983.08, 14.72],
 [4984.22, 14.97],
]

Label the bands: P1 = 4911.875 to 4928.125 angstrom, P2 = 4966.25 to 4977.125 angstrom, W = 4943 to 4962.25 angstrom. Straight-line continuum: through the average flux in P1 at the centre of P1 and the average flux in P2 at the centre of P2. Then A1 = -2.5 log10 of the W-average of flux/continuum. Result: 0.032 mag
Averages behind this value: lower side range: 13.4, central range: 14.1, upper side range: 15.2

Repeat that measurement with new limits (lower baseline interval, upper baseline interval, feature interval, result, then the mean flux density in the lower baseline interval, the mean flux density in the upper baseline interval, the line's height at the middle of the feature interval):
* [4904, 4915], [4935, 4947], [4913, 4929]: 0.058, 13.9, 14.8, 14.2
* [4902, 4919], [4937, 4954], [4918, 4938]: 0.027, 13.8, 14.3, 14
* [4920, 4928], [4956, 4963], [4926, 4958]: -0.032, 13.4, 14.3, 13.8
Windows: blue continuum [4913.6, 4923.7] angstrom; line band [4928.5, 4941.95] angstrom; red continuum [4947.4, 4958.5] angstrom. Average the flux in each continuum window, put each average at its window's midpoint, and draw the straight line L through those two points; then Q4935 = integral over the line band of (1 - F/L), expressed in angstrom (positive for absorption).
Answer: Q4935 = -1.0 angstrom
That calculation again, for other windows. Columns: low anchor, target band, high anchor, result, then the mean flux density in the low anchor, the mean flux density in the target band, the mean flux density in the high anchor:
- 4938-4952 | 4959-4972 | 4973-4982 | -0.97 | 14.4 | 15.5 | 14.4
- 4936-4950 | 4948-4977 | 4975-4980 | -0.28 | 14.6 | 14.7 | 14.5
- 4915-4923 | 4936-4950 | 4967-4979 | -0.90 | 12.7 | 14.6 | 15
